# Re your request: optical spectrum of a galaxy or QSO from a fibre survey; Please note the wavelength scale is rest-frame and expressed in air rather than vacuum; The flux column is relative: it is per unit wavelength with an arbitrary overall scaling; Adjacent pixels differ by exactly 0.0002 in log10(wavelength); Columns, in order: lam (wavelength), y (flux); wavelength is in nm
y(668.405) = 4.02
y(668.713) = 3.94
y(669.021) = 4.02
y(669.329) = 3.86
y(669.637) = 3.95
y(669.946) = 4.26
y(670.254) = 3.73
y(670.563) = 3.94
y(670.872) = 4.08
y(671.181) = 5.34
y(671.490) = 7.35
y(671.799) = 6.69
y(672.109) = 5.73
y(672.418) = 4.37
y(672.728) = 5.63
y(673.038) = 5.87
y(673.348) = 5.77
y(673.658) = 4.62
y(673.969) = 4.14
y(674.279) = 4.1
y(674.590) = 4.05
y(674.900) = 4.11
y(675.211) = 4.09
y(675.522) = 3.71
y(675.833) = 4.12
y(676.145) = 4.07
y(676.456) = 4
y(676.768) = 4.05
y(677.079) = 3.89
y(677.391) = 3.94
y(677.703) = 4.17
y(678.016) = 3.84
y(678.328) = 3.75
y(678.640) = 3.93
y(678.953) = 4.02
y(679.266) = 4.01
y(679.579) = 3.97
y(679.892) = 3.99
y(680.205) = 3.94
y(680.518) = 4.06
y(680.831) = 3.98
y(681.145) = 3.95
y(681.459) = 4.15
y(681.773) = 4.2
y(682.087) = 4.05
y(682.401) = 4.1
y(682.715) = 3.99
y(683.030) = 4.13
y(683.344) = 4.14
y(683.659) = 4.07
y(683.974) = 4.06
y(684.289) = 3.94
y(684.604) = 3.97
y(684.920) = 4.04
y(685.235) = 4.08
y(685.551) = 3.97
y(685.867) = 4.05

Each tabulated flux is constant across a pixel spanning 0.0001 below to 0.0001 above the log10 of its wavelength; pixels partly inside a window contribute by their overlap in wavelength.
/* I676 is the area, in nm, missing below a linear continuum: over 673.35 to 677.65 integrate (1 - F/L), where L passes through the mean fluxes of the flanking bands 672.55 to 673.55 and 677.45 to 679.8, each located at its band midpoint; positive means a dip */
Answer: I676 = 0.68 nm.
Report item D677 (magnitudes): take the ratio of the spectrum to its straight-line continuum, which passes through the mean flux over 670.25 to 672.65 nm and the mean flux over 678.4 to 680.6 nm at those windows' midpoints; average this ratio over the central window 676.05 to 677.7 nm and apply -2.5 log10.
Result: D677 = 0.10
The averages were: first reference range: 5.26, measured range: 4.01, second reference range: 3.98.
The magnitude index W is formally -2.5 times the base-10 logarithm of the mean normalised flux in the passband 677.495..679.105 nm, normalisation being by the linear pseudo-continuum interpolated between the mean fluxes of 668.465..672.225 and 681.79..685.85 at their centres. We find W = 0.100 mag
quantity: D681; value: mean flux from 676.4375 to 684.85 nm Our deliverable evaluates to 4.01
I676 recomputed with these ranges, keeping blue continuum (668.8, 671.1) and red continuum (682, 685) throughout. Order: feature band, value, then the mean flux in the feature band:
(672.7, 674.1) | -0.40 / 5.18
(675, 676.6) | 0.01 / 4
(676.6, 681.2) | 0.08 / 3.97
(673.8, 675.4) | -0.03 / 4.09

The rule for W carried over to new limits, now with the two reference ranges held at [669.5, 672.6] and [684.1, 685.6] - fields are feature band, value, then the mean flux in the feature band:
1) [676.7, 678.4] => 0.145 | 3.94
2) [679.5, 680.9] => 0.087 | 3.99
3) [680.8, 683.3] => 0.031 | 4.08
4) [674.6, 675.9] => 0.165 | 4.01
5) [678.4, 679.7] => 0.113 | 3.97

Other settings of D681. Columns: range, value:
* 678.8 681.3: 3.99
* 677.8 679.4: 3.92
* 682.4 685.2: 4.05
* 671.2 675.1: 5.19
